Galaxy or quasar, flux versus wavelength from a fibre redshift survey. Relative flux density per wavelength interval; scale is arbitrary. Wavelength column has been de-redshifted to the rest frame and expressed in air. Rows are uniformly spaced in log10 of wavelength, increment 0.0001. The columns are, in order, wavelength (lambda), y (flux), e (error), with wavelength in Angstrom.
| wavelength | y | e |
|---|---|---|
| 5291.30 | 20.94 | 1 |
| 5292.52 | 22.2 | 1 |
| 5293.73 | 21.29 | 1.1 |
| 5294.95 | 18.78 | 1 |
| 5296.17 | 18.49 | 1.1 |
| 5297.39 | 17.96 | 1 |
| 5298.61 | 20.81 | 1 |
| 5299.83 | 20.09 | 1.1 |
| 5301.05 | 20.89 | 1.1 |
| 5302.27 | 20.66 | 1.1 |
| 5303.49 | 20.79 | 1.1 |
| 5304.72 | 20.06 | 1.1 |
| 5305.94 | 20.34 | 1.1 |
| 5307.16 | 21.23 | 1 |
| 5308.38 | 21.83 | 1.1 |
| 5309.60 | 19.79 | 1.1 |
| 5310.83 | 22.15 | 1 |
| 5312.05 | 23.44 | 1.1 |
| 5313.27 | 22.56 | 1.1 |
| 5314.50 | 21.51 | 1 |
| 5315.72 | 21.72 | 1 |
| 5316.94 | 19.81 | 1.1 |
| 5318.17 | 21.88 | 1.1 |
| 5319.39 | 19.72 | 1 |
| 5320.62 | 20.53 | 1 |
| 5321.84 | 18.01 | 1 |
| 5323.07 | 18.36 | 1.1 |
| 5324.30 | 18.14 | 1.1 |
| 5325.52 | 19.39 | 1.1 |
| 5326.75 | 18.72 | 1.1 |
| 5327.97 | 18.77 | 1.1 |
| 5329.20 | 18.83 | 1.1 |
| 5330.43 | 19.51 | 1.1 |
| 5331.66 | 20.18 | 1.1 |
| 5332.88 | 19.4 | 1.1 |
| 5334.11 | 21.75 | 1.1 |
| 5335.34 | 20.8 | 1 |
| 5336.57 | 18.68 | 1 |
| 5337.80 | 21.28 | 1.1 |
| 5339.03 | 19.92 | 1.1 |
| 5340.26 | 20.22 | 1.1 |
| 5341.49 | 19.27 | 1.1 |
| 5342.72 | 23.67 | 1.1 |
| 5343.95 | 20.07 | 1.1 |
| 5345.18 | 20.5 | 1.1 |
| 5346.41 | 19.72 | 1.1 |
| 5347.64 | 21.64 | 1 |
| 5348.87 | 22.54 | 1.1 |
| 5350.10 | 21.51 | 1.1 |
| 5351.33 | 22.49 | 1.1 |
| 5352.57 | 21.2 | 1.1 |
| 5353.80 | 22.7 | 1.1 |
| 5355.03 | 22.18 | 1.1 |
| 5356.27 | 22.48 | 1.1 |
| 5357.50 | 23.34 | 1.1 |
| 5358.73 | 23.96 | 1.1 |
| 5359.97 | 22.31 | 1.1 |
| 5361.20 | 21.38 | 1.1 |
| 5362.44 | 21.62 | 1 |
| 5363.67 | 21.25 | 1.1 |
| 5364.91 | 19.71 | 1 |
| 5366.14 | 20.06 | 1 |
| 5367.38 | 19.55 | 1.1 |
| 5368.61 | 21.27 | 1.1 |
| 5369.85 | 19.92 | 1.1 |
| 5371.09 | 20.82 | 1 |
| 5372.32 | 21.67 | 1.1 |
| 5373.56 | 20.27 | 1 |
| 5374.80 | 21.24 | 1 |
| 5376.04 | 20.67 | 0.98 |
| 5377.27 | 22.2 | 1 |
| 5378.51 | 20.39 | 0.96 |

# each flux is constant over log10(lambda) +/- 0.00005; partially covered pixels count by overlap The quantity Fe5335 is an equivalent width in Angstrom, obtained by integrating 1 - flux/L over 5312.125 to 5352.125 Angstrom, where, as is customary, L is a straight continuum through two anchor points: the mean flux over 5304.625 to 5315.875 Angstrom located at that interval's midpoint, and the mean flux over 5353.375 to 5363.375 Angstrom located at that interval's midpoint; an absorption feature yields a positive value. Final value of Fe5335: 2.8 Angstrom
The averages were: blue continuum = 21.5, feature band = 20.4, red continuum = 22.5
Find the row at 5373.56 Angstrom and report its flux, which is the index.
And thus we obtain 20.27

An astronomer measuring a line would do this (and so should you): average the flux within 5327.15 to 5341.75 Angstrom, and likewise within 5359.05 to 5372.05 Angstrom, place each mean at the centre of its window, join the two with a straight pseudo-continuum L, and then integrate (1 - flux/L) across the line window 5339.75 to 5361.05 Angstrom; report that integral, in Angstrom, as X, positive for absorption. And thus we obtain -1.4 Angstrom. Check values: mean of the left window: 19.9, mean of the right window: 20.9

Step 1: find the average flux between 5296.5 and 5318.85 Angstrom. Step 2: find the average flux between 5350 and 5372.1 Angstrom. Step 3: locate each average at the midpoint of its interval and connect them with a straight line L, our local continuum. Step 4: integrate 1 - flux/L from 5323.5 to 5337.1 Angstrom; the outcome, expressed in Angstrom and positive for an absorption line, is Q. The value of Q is 1.1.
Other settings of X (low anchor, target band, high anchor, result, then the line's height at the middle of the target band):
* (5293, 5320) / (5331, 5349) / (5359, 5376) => 0.2 Angstrom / 20.8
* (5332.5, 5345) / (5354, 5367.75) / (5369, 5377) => -0.6 Angstrom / 20.7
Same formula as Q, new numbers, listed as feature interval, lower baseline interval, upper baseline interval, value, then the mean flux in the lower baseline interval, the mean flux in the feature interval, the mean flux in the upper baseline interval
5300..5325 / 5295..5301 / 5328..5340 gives -1.3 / 19.4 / 20.7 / 20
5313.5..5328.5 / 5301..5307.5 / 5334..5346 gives 0.6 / 20.6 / 19.8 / 20.5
